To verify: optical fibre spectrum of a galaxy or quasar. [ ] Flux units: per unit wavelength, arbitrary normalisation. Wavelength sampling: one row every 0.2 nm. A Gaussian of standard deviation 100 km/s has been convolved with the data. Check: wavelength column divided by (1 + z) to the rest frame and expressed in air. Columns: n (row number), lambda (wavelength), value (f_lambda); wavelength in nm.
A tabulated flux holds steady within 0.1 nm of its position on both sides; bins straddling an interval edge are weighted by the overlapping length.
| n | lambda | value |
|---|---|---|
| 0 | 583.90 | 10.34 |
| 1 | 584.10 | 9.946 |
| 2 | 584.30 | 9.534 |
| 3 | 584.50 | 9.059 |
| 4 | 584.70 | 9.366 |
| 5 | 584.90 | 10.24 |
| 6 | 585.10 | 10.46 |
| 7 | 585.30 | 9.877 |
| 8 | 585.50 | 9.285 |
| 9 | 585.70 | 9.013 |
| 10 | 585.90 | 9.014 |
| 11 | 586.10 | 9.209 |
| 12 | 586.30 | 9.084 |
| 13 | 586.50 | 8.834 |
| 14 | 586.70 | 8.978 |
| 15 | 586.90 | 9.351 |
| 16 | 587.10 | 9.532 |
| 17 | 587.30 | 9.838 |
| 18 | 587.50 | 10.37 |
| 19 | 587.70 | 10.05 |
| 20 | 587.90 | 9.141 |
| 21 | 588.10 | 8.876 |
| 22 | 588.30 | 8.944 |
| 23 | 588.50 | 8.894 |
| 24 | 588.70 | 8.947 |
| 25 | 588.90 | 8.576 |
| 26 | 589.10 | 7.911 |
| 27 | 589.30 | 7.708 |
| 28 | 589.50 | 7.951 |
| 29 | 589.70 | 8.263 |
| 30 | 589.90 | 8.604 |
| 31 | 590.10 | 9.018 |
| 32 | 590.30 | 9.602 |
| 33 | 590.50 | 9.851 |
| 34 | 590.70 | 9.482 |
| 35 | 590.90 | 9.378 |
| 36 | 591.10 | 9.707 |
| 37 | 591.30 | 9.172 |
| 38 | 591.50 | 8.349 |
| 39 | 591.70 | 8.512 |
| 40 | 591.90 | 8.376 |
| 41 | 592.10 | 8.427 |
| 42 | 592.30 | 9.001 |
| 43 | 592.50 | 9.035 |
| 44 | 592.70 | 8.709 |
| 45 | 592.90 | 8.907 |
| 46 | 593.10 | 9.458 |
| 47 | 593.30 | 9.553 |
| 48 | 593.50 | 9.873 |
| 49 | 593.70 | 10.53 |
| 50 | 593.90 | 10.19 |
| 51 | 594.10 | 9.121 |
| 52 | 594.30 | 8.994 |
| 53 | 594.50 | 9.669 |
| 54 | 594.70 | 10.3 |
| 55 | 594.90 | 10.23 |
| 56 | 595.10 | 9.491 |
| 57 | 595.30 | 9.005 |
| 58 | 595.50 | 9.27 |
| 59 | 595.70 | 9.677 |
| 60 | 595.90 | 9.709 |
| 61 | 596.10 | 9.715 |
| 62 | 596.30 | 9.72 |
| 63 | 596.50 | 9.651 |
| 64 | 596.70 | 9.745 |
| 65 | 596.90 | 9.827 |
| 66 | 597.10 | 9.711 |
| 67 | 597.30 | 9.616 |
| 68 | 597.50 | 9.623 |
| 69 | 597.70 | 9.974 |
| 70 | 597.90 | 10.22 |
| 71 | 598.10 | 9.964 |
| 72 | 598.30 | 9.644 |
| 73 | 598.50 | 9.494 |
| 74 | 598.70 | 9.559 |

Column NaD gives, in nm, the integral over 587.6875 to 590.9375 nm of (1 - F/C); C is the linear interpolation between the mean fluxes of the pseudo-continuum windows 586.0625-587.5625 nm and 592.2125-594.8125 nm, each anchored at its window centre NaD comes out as 0.20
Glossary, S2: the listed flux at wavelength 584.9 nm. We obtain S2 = 10.24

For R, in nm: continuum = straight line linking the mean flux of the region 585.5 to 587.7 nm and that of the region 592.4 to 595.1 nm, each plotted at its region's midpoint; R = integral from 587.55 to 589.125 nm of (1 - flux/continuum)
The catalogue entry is 0.07 nm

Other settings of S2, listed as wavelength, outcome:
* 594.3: 8.994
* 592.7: 8.709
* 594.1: 9.121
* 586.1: 9.209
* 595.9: 9.709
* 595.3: 9.005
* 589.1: 7.911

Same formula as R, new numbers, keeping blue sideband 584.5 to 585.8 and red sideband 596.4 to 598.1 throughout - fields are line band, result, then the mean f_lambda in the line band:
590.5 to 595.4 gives 0.22 nm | 9.32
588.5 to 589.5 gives 0.14 nm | 8.31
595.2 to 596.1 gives 0.03 nm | 9.45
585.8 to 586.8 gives 0.07 nm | 9.02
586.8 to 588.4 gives 0.03 nm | 9.51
